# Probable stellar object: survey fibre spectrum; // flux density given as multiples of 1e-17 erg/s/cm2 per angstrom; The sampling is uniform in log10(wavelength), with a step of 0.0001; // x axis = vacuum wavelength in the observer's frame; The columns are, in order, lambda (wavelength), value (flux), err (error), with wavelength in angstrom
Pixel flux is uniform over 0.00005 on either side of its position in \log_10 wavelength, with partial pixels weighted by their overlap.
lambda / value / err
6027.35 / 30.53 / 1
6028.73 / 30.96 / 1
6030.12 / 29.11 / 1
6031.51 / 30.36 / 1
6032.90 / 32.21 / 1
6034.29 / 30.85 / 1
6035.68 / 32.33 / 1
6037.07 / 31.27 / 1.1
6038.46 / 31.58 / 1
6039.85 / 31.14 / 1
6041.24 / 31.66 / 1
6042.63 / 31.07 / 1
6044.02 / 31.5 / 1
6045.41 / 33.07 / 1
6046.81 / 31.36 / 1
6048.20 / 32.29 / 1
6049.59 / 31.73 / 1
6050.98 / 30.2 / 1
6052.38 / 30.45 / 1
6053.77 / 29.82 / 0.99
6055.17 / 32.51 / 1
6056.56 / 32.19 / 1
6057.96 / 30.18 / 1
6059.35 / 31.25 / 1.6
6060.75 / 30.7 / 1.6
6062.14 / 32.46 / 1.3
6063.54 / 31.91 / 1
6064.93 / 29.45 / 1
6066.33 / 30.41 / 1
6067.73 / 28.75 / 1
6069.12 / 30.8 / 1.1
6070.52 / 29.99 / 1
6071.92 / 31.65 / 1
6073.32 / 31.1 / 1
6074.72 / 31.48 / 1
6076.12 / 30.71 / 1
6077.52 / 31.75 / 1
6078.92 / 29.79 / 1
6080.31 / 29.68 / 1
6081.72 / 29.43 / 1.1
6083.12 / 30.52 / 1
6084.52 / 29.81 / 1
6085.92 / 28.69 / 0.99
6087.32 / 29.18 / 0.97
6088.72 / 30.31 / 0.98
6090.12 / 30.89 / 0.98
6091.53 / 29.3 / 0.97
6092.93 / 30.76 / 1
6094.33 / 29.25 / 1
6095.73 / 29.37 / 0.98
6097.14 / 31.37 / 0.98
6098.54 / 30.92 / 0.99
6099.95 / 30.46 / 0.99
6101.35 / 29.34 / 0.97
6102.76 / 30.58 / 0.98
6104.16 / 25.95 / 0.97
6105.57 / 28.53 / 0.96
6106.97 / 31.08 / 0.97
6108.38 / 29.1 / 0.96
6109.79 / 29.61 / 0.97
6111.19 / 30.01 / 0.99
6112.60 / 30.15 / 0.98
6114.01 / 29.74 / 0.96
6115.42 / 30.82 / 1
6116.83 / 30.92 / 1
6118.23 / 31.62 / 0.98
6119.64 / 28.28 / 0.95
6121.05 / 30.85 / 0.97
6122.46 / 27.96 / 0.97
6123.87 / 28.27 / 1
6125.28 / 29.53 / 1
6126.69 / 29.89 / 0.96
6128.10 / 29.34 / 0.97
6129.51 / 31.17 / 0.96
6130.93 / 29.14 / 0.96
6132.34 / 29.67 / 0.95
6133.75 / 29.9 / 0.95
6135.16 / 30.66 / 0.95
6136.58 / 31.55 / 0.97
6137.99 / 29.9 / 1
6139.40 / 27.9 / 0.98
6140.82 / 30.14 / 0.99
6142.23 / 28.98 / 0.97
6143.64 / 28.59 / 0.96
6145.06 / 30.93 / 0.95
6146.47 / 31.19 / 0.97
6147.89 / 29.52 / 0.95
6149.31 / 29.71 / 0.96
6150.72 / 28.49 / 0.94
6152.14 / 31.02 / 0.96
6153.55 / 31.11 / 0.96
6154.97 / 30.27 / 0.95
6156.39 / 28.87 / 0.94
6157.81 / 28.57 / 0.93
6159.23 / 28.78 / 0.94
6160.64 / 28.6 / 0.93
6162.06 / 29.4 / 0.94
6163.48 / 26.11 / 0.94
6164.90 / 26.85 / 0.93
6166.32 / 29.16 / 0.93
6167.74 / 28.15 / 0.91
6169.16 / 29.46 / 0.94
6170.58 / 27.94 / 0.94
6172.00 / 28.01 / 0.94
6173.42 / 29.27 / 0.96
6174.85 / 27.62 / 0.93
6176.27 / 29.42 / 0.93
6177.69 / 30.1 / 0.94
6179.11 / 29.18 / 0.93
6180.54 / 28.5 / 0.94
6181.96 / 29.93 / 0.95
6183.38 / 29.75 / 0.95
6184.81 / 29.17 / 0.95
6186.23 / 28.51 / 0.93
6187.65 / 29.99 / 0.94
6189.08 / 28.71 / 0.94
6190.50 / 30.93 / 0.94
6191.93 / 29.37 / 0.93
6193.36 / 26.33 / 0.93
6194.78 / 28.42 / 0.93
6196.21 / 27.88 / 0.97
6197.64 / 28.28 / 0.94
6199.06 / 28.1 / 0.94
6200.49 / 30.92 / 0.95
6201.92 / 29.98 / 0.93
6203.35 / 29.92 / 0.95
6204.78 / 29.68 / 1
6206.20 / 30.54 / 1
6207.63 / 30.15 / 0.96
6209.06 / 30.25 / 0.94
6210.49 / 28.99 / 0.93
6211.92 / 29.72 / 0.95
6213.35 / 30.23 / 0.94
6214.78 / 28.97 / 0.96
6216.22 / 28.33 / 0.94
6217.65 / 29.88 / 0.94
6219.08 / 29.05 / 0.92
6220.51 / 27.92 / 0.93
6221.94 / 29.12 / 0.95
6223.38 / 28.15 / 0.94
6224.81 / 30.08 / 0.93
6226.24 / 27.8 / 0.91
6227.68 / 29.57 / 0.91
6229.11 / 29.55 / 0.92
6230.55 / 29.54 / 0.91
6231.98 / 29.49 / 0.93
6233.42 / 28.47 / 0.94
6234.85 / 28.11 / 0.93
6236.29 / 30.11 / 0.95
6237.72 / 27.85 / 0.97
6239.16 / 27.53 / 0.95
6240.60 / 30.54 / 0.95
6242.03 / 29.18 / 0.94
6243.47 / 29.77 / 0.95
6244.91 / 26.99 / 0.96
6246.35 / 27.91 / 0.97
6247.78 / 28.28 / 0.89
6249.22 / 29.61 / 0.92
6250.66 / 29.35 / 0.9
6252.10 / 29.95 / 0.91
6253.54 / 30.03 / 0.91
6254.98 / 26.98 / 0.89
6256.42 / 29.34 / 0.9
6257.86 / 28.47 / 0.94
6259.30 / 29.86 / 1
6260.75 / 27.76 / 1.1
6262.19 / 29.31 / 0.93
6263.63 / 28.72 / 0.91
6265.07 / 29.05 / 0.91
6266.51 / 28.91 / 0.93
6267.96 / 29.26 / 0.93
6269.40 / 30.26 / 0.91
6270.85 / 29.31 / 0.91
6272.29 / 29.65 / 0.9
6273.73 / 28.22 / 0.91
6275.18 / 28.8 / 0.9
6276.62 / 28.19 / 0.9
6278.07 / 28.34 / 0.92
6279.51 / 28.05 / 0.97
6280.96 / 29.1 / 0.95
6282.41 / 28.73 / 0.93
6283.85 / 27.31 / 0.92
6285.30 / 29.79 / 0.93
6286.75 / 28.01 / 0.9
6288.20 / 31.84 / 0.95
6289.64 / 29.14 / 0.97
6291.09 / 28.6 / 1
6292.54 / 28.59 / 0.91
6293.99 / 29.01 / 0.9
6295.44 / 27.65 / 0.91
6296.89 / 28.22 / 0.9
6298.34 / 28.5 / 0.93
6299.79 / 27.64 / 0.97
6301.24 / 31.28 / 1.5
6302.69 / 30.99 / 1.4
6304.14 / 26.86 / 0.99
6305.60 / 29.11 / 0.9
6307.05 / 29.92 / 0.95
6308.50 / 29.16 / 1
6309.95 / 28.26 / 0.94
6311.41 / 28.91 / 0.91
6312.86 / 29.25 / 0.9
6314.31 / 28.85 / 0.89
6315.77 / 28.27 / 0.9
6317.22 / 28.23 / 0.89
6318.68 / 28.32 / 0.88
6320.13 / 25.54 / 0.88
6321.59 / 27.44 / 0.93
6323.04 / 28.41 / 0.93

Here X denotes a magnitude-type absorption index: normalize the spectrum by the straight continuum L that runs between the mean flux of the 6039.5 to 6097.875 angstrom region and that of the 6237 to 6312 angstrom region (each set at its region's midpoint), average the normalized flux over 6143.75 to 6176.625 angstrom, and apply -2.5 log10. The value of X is 0.03 mag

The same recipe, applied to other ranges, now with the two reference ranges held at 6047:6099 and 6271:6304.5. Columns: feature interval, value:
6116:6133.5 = 0.02 mag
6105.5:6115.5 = 0.01 mag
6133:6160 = 0.01 mag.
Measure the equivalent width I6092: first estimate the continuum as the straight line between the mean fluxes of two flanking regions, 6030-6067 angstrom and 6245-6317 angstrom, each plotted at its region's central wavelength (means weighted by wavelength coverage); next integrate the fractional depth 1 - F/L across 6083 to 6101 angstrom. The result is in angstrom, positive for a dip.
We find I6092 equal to 0.5 angstrom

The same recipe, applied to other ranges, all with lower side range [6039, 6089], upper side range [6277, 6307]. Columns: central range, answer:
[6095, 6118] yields 0.4 angstrom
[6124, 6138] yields 0.1 angstrom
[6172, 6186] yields 0.3 angstrom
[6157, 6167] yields 0.6 angstrom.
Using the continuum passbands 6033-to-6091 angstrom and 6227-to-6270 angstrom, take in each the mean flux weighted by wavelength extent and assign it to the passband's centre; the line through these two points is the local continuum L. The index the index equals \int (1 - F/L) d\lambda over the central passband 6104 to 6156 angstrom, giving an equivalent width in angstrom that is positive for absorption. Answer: 0.7 angstrom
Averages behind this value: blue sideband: 30.9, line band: 29.8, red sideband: 29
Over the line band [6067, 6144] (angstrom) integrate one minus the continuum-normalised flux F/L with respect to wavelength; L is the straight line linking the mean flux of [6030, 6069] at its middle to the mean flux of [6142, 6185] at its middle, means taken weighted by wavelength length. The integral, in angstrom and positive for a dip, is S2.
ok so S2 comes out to 0.6 angstrom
